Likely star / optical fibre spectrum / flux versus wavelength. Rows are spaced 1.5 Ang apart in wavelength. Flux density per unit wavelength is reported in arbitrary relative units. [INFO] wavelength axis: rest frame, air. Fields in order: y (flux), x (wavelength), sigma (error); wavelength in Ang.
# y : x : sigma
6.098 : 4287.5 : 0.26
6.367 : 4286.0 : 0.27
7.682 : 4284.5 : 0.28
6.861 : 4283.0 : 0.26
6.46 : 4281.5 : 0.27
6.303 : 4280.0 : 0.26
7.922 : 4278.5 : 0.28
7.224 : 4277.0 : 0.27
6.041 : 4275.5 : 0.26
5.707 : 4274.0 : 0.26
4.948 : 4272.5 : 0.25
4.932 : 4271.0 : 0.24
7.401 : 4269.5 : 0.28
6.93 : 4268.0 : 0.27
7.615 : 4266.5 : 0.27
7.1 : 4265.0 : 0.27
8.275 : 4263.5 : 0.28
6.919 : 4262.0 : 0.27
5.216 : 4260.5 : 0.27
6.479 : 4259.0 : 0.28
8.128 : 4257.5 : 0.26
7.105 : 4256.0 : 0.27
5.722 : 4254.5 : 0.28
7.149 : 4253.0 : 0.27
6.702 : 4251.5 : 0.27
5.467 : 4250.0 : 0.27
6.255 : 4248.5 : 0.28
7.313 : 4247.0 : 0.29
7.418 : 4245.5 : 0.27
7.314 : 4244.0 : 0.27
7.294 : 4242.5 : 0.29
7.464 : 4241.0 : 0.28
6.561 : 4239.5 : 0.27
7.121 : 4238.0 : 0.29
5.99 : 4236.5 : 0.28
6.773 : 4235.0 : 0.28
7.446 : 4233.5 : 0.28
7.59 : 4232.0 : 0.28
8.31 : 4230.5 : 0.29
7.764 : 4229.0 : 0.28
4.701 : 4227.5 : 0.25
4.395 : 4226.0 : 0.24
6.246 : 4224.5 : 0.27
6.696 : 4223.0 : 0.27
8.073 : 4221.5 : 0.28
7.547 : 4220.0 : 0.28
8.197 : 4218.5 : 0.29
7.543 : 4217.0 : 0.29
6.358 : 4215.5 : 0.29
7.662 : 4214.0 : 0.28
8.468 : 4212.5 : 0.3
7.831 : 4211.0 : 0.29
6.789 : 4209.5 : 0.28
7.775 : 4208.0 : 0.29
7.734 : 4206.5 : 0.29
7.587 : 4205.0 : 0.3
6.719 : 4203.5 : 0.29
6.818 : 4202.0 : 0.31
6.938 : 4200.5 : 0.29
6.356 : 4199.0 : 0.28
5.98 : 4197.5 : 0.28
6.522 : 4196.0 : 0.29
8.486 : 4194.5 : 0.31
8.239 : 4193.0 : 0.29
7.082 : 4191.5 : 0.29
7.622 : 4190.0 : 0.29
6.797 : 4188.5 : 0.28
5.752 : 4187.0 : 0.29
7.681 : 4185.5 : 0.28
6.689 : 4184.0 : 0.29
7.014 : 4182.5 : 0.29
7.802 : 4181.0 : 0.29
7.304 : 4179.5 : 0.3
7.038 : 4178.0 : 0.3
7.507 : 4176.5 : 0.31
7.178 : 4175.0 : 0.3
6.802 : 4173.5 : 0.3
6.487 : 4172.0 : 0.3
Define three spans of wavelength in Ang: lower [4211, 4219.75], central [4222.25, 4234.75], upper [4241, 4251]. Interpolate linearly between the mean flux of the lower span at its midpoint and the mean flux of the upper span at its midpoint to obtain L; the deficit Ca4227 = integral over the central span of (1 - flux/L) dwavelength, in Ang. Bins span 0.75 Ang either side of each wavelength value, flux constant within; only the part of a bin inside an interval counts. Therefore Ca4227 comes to 1.1 Ang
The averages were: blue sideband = 7.66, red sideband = 6.89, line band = 6.65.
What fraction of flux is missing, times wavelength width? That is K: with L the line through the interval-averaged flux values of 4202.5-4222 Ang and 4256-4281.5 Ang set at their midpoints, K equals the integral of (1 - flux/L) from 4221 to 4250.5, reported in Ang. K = 1.6 Ang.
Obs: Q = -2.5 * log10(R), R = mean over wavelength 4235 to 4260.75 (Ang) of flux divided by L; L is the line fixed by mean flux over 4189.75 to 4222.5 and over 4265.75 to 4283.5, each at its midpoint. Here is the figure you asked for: 0.01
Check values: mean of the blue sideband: 7.37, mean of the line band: 6.78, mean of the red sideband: 6.52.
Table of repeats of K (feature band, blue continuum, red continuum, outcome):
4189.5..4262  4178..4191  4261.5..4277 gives -1.72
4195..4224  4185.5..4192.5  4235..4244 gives -1.28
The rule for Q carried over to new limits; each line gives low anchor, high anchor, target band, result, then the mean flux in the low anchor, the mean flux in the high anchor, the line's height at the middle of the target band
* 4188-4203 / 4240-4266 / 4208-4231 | -0.02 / 7.08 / 6.9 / 7.01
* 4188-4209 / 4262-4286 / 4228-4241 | -0.03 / 7.19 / 6.75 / 6.98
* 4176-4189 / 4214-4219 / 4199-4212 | 0.00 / 7.06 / 7.37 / 7.27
